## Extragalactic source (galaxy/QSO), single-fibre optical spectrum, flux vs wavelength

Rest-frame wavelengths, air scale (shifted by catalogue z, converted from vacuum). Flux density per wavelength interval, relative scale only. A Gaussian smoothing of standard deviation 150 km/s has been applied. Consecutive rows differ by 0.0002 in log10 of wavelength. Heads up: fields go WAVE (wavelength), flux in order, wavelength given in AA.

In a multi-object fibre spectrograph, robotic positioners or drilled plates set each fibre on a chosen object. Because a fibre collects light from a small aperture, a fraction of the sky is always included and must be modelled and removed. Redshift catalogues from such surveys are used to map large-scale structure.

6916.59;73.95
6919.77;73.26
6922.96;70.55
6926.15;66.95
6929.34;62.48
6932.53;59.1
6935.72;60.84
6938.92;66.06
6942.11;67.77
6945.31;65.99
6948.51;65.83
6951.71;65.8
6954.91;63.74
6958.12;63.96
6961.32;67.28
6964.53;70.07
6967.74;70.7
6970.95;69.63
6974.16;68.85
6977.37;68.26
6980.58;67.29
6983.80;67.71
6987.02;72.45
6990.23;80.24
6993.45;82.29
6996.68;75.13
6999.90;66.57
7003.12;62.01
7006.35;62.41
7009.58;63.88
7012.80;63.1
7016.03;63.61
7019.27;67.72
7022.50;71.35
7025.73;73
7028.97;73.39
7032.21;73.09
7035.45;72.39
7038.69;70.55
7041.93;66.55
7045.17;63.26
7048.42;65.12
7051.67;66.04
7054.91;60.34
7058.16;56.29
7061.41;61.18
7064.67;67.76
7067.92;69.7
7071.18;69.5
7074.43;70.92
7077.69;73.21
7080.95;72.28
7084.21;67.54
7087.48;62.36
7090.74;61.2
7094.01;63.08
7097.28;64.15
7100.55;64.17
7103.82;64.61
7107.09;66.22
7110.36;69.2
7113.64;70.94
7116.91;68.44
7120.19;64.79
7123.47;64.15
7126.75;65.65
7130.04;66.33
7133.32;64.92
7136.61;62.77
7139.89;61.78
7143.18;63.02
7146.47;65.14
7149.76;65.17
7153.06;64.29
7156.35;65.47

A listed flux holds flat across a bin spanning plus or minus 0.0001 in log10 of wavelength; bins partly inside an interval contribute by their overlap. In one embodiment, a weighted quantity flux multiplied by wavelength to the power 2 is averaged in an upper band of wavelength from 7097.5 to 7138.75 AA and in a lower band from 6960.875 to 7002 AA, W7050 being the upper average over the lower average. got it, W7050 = 1.0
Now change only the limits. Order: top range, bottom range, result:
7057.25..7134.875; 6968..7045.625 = 0.98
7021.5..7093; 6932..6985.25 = 1.04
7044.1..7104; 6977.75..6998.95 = 0.91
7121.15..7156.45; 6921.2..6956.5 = 1.05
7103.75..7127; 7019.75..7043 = 0.96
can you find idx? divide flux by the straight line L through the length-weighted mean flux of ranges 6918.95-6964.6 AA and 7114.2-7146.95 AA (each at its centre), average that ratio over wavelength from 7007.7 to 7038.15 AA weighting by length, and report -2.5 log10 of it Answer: -0.06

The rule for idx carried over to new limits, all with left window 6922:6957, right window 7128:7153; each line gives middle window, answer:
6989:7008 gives -0.10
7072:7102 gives -0.04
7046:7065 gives 0.03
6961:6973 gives -0.08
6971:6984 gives -0.06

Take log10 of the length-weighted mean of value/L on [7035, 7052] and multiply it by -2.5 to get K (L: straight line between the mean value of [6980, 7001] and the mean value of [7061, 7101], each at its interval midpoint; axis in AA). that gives 0.04 mag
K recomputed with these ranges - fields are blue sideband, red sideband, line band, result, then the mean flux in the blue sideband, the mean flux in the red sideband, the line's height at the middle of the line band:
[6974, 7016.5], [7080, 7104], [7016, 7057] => -0.017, 69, 64.7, 67.2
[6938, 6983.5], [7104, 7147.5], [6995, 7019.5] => 0.022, 67.3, 65.6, 66.8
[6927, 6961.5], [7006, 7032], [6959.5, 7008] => -0.061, 64.4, 67.9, 66.2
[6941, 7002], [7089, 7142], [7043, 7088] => 0.006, 69.4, 65.1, 66.6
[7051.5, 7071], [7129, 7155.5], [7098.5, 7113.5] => -0.041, 63.8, 64.2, 64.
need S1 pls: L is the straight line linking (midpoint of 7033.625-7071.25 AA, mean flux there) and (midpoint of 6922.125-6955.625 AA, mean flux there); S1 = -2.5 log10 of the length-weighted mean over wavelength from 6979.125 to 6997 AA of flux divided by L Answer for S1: -0.14 mag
